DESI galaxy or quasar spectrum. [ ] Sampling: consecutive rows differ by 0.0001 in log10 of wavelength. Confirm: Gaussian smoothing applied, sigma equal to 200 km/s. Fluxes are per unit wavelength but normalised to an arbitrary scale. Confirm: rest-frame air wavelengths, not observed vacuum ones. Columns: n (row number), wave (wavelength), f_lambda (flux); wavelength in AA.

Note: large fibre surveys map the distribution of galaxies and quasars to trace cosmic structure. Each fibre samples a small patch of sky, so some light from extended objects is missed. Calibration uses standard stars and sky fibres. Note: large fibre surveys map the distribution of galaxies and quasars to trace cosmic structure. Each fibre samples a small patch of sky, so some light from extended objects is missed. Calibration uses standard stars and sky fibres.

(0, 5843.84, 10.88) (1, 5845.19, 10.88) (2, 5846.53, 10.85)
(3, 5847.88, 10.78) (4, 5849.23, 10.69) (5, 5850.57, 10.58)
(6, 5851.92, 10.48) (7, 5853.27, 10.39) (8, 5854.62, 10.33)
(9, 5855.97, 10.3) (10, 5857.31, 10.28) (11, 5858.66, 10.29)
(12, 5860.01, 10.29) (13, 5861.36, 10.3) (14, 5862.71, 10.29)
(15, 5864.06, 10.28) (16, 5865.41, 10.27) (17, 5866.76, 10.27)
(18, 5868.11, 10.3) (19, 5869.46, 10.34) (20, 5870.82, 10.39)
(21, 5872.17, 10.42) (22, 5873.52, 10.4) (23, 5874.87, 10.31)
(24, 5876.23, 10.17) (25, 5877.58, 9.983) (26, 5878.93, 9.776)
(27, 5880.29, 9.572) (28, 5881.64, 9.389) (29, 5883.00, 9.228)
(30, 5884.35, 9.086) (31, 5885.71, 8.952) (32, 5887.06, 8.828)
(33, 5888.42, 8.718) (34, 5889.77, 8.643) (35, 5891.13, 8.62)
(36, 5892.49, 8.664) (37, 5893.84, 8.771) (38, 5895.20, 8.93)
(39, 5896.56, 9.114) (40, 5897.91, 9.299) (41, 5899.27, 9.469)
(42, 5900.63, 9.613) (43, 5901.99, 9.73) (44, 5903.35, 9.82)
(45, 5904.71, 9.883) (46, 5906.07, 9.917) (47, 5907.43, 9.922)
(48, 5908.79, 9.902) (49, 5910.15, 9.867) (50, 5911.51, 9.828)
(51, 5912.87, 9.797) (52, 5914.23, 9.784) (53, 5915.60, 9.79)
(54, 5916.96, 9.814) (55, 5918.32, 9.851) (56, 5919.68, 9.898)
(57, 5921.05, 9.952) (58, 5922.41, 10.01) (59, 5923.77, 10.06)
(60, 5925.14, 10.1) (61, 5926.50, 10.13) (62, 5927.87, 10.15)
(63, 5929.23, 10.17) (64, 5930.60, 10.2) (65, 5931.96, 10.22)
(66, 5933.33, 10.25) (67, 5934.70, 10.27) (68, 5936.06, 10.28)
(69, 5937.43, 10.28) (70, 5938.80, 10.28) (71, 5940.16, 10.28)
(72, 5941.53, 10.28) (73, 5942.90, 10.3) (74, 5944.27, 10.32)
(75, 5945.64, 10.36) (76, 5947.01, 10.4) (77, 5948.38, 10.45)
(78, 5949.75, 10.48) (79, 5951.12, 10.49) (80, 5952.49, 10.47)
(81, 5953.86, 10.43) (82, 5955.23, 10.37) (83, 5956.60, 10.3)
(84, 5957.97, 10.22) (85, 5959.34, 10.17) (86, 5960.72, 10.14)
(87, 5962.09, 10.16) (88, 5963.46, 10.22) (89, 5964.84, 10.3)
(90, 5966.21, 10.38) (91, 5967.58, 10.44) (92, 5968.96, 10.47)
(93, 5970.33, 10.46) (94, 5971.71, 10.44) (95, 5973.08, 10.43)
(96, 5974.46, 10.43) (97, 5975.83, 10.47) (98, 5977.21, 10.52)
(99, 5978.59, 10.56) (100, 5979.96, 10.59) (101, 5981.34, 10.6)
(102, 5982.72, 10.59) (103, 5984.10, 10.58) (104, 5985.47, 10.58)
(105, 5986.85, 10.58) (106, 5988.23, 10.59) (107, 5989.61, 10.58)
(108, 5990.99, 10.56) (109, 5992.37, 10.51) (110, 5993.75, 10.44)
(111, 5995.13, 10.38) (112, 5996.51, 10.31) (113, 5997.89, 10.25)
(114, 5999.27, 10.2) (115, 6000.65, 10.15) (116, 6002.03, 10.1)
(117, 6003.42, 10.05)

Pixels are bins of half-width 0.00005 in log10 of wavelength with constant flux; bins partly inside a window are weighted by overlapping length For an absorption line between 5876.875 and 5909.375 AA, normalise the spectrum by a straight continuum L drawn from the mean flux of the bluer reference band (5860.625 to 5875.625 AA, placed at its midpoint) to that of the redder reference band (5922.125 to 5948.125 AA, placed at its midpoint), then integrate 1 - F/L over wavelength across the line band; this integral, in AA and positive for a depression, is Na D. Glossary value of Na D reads 3.0 AA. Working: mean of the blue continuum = 10.3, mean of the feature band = 9.33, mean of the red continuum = 10.2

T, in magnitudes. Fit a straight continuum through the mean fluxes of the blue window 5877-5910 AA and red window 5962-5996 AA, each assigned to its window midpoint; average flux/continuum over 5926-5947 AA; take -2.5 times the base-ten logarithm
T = -0.04 mag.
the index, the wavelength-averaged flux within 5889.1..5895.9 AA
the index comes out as 8.72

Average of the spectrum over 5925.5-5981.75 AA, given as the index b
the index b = 10.3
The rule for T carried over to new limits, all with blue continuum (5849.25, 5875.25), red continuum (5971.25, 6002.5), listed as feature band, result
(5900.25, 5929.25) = 0.05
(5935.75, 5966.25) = 0.01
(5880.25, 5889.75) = 0.15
